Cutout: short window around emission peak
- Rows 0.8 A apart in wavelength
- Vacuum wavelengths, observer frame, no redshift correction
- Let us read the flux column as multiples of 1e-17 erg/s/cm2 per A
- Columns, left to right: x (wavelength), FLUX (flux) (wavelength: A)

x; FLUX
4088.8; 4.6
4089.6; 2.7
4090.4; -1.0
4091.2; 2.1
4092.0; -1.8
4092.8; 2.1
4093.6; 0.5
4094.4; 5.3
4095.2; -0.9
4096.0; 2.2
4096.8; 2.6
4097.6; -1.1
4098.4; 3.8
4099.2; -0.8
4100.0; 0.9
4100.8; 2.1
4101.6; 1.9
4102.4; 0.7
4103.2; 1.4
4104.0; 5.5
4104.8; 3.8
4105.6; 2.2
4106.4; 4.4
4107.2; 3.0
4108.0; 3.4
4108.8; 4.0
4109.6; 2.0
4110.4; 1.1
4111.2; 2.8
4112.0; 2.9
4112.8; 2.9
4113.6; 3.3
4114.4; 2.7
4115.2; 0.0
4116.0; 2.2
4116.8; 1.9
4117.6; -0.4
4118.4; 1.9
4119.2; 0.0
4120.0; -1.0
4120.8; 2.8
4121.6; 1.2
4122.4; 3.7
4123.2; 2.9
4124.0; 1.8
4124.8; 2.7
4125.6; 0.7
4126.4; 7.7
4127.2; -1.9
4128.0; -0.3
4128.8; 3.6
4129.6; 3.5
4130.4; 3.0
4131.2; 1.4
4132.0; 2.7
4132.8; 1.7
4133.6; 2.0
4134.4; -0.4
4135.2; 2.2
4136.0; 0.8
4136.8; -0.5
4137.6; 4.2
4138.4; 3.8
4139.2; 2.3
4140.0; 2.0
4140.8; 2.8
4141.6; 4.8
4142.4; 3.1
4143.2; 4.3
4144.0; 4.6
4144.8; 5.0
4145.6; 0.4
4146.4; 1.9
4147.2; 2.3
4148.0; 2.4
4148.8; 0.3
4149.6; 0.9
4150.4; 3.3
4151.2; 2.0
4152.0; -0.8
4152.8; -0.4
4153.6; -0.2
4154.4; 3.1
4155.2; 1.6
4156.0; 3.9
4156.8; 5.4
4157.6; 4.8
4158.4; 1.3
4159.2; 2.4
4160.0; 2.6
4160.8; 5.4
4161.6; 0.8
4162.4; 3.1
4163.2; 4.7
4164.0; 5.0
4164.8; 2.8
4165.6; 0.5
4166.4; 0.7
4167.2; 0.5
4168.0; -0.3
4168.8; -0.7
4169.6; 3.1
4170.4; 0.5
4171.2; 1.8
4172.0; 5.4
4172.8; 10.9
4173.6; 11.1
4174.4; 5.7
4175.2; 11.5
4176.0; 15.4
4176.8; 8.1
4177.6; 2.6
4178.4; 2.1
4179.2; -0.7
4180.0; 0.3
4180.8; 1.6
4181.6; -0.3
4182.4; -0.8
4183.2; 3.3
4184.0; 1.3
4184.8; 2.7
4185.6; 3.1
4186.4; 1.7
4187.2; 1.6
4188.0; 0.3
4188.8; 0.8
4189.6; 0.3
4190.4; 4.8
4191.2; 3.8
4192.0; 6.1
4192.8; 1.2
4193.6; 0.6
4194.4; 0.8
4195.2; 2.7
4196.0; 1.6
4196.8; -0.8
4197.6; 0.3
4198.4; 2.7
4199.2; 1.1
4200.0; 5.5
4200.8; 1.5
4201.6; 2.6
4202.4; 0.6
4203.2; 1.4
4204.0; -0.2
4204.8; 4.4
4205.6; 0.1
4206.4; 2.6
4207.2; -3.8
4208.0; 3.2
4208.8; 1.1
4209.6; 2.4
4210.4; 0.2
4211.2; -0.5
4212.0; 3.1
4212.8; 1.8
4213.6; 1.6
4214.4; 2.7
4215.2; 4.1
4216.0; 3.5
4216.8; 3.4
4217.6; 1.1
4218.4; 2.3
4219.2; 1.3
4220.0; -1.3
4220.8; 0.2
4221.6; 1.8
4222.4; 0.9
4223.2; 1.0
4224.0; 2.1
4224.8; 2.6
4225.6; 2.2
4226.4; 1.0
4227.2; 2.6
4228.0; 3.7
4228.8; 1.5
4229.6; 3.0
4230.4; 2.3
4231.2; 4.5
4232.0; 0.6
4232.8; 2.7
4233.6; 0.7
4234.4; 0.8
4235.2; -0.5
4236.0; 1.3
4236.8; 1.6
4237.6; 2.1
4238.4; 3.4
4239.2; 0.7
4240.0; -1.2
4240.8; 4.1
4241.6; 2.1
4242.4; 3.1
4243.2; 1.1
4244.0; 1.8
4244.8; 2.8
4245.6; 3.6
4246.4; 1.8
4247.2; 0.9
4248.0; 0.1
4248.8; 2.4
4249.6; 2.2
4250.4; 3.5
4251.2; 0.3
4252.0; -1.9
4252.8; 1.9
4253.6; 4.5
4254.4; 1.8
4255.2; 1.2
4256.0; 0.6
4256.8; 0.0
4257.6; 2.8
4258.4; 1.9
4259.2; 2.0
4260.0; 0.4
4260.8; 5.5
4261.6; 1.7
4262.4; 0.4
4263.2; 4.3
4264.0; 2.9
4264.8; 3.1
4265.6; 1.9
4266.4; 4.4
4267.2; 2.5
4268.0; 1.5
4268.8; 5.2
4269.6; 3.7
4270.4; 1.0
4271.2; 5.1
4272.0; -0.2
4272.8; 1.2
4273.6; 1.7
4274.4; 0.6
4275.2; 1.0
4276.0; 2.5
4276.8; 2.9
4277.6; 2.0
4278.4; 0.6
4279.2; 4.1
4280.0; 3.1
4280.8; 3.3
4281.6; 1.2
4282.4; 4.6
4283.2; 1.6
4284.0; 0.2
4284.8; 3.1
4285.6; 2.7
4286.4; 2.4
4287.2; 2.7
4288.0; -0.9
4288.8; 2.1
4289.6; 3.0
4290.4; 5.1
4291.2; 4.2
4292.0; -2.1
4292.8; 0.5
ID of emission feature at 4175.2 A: [O II]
